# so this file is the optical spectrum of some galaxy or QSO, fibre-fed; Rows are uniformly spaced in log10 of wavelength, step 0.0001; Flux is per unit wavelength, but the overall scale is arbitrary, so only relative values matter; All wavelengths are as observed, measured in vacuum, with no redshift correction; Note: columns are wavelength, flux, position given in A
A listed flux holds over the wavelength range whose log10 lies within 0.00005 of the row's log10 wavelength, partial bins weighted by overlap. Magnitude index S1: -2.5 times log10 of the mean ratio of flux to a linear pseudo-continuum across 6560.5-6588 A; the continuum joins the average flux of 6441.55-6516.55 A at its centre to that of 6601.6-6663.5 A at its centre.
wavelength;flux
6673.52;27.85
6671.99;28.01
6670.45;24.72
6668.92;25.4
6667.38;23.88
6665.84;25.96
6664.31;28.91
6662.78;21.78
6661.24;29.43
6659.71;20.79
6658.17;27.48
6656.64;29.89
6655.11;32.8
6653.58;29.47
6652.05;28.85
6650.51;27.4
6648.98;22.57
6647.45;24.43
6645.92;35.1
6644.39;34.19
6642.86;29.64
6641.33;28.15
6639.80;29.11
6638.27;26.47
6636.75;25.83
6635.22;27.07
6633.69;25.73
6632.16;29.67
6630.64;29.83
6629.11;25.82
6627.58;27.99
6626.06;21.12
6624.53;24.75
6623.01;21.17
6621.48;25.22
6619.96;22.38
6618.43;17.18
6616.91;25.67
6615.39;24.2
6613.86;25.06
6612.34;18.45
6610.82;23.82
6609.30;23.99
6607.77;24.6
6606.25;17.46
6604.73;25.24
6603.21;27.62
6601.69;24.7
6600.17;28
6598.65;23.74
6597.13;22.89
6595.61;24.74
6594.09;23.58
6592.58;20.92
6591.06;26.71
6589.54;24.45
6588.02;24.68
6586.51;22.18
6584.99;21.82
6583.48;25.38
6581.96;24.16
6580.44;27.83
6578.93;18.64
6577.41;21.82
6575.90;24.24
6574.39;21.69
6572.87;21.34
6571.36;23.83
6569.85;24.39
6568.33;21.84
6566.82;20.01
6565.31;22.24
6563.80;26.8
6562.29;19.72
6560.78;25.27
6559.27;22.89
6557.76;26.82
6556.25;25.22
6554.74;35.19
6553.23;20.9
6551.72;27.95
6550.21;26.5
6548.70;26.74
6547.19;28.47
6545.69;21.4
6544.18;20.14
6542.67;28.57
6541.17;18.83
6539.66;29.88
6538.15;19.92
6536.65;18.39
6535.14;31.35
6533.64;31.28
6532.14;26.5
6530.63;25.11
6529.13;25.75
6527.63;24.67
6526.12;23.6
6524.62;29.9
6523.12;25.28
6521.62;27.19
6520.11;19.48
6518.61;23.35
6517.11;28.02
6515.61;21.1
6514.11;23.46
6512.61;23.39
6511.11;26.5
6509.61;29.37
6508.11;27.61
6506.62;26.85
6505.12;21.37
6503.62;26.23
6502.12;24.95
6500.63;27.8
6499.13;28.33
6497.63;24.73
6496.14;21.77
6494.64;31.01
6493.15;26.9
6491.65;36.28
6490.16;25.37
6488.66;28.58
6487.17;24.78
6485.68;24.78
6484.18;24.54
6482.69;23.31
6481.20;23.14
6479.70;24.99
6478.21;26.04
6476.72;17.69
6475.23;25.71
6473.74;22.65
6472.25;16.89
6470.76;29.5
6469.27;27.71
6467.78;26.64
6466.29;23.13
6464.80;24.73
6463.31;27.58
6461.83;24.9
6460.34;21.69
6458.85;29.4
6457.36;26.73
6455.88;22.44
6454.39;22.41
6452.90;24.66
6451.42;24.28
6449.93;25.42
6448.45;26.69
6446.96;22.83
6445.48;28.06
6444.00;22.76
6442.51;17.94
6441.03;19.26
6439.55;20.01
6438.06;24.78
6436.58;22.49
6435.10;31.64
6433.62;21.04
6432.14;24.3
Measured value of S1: 0.12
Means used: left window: 25.1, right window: 25.9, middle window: 23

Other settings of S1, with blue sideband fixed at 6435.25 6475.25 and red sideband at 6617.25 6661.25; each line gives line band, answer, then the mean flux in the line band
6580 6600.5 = 0.08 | 24.2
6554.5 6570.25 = 0.06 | 24.2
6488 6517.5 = -0.07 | 26.5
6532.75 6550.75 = 0.01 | 25.1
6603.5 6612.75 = 0.16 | 22.7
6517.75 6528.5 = 0.02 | 24.8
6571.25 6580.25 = 0.17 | 22.2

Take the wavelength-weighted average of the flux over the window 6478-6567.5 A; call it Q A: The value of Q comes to 25.4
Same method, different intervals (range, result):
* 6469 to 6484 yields 23.7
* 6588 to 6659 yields 25.8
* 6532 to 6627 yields 24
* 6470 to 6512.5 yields 25.6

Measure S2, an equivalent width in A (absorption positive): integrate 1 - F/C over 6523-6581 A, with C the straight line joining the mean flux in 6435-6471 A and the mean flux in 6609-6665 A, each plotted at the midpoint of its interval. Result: 1.91 A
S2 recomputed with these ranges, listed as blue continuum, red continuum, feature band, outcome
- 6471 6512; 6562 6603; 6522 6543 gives -0.8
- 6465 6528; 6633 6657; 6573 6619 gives 6.6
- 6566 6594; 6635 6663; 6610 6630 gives 2.0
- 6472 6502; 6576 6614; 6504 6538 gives -0.7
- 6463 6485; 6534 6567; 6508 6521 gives 0.0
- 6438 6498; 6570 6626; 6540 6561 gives -1.4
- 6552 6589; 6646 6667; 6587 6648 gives 0.8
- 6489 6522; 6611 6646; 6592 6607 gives 1.1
